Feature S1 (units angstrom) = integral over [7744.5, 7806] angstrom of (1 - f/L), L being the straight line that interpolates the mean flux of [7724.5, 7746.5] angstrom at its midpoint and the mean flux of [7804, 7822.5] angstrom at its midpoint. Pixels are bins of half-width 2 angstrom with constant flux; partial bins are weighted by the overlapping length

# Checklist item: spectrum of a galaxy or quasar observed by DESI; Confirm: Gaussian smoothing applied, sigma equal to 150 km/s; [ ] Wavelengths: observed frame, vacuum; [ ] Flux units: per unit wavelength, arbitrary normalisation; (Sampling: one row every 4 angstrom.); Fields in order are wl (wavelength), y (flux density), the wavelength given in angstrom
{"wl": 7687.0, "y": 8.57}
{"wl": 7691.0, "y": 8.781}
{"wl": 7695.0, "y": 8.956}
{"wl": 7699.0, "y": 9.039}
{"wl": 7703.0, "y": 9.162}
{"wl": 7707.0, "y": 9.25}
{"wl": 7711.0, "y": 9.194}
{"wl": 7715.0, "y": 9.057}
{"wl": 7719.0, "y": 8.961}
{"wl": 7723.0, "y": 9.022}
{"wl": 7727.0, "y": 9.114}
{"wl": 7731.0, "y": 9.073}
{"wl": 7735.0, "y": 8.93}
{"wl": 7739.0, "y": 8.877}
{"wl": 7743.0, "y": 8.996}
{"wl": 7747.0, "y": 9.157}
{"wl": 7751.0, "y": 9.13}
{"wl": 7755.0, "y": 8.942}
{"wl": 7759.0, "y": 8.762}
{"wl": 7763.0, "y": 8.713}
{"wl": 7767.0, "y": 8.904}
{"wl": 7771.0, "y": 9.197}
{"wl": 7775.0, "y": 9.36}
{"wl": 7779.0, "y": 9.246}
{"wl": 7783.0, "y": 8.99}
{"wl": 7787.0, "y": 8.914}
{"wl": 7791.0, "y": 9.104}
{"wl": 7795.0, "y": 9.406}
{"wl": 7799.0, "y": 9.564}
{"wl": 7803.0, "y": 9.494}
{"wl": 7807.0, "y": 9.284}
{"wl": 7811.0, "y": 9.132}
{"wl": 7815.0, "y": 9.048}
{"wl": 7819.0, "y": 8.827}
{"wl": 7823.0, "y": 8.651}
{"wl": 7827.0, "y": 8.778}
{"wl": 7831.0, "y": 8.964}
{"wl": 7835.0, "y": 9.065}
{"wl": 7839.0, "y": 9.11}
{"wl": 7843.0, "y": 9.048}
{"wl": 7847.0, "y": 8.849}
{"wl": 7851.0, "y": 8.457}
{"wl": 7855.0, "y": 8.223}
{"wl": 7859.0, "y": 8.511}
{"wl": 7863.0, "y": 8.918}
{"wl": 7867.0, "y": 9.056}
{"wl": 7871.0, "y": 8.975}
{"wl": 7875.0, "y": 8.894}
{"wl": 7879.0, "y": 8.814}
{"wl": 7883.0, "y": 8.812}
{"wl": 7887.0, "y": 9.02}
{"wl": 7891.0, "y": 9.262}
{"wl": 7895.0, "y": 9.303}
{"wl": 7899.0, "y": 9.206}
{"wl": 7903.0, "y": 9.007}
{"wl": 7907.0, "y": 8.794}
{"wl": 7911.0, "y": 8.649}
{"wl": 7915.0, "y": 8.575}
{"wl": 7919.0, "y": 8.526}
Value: -0.6 angstrom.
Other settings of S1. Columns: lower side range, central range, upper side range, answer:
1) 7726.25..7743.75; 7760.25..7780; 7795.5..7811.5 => 0.3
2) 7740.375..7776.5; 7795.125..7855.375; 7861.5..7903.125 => 0.1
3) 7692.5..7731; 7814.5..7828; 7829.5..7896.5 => 0.2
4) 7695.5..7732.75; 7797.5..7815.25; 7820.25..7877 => -0.8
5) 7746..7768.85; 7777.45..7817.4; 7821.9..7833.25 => -1.6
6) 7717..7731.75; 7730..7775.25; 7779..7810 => 0.7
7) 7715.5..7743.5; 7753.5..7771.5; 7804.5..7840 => 0.2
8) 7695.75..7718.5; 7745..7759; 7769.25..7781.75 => 0.3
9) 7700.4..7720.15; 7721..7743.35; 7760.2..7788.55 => 0.2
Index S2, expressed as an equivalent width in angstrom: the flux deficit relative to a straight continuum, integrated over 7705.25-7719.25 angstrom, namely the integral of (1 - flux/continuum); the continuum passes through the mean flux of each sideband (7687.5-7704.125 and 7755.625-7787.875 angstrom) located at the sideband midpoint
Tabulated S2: -0.3 angstrom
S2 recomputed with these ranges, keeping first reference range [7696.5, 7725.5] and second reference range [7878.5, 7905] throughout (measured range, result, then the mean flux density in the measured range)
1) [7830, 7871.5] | 1.16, 8.83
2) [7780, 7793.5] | 0.08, 9.04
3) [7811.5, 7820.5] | 0.11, 8.98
